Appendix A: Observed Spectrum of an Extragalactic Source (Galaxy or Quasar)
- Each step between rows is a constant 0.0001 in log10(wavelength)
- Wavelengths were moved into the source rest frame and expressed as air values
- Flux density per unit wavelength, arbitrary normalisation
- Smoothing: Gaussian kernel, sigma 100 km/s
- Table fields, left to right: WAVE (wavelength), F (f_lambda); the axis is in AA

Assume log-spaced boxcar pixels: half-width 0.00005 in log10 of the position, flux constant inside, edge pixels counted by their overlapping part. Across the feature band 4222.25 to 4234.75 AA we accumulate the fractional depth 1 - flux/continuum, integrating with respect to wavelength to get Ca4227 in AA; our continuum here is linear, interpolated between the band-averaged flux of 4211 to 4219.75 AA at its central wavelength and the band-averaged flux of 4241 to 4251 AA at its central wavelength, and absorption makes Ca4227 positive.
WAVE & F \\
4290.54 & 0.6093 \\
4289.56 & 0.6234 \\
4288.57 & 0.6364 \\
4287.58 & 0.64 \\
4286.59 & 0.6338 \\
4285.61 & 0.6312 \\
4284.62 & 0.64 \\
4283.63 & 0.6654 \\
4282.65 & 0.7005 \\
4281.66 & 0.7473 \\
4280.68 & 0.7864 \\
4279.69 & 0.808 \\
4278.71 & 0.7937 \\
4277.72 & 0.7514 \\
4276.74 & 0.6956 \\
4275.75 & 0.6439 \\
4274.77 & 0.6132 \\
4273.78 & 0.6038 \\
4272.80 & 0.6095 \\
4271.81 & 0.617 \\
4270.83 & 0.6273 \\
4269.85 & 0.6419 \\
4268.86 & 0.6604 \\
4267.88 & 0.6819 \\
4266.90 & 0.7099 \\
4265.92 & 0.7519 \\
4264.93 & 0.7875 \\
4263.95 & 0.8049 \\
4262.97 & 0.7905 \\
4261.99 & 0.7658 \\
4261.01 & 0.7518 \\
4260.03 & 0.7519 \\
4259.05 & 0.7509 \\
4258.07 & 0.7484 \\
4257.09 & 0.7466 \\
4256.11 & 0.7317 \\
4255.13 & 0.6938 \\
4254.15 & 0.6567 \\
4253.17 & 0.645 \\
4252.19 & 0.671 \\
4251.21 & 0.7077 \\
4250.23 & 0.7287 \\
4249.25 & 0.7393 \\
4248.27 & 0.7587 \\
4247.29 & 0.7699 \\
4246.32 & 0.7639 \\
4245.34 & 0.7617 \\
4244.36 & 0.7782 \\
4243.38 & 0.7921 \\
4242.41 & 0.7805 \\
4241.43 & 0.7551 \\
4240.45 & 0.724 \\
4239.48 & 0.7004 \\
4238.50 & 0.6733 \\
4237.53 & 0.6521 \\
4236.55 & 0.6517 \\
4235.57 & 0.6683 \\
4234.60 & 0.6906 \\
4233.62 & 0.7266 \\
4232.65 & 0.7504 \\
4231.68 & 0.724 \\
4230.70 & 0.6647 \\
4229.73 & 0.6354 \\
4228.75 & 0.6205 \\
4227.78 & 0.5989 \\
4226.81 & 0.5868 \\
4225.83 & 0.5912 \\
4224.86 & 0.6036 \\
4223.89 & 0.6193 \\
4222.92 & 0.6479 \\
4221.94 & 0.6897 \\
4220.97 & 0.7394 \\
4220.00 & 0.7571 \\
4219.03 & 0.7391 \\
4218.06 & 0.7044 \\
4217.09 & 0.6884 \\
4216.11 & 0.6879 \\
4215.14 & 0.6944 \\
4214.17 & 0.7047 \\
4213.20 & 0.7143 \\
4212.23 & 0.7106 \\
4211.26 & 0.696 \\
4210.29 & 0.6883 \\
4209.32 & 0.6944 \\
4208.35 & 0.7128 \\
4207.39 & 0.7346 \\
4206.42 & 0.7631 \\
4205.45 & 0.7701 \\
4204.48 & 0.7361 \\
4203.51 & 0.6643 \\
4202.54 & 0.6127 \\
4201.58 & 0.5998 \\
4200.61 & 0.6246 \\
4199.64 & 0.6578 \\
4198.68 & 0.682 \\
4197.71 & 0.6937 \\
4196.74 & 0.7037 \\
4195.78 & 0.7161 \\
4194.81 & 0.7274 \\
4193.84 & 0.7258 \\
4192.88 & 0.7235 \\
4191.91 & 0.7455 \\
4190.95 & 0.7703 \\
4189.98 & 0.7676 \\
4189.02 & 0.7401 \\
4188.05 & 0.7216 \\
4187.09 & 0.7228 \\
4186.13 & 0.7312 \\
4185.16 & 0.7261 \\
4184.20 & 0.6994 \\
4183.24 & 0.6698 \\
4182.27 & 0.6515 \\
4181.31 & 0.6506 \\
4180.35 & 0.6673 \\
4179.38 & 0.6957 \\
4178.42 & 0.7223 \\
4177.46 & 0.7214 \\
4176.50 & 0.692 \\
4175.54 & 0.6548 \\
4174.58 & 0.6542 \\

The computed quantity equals 1.36 AA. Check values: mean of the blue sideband 0.706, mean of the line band 0.65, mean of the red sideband 0.761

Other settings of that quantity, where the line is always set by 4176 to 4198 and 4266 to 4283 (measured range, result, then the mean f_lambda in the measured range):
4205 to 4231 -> 0.8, 0.684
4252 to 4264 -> -0.6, 0.731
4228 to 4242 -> 0.3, 0.687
